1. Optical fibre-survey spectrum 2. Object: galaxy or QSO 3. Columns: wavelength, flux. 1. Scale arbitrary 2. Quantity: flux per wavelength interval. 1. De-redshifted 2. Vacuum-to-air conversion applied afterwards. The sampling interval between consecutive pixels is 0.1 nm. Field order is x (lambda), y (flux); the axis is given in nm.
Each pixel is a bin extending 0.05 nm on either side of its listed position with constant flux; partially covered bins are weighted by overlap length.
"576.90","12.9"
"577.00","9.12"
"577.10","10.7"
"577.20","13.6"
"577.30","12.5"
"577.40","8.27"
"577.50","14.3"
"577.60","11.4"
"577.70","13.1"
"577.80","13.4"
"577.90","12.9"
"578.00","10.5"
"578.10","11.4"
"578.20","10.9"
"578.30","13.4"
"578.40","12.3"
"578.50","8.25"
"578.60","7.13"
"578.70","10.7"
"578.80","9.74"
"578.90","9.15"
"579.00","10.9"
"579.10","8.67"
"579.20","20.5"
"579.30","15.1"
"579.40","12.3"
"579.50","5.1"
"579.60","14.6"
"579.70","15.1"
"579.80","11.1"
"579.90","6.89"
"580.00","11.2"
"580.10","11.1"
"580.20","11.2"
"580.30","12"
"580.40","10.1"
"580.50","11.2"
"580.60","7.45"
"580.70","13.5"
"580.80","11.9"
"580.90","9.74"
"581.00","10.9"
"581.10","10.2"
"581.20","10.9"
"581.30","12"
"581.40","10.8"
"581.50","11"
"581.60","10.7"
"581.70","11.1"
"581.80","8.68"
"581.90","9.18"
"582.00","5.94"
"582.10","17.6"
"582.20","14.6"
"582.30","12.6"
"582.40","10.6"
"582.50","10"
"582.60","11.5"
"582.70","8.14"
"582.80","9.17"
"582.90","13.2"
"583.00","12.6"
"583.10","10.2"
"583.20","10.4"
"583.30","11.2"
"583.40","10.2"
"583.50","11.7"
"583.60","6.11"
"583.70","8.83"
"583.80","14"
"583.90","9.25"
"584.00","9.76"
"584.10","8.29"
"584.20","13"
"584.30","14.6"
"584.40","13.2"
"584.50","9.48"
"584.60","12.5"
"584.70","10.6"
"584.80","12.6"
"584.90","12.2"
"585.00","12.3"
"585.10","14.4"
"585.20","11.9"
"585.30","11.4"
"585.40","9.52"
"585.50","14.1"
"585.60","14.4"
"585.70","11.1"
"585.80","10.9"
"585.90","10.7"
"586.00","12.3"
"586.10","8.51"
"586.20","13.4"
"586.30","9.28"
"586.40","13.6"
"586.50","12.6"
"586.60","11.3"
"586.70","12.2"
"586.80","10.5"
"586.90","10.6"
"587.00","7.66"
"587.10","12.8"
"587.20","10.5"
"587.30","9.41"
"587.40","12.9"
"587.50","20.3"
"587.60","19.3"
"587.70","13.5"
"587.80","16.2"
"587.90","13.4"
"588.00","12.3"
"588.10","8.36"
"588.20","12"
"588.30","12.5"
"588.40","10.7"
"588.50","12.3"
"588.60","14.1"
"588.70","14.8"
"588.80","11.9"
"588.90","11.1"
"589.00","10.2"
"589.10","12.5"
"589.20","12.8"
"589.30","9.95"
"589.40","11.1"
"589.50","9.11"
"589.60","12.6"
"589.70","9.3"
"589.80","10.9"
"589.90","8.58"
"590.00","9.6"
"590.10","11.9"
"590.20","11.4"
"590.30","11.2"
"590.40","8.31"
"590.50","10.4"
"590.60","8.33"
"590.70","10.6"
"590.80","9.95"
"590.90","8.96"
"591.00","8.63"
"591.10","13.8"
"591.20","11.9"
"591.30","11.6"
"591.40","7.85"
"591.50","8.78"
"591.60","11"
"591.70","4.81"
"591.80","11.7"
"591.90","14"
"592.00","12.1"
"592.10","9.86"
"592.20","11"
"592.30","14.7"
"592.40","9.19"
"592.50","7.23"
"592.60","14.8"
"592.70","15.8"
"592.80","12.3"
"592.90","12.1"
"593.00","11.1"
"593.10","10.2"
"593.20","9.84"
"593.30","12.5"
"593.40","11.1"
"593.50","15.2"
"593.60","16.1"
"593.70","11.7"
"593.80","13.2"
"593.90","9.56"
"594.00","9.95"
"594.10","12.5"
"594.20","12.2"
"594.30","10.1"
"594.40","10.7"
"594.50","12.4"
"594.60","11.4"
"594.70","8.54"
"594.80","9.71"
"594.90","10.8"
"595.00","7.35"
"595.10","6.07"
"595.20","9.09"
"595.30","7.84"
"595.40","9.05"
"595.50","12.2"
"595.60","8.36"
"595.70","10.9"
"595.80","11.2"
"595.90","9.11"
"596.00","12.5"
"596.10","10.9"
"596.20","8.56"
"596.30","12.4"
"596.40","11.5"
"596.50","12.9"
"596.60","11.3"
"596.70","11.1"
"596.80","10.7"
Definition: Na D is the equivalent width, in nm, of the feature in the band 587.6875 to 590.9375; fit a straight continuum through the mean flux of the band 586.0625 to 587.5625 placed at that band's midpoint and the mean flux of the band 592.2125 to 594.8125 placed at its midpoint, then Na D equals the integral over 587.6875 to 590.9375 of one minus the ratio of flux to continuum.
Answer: 0.15 nm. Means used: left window 11.8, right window 11.7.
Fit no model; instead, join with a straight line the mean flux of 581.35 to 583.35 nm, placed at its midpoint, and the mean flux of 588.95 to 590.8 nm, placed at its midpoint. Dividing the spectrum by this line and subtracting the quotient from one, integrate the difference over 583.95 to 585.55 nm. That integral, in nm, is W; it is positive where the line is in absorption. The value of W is -0.16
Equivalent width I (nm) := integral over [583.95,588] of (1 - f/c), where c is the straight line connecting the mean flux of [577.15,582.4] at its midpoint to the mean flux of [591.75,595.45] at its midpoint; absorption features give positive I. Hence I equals -0.34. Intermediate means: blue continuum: 11.3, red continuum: 11.2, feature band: 12.2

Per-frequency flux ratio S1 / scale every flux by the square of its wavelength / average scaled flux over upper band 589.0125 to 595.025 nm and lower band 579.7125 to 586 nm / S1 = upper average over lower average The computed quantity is 1.02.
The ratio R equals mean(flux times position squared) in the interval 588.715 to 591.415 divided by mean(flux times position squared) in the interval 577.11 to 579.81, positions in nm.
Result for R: 0.94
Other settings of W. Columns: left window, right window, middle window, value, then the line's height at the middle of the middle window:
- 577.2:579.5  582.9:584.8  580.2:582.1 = 0.112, 11.3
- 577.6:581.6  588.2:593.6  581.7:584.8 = 0.075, 11.2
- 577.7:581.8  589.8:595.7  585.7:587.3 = -0.020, 10.9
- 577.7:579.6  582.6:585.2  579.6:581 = 0.027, 11.3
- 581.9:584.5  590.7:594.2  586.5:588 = -0.232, 11.1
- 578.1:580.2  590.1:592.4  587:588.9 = -0.407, 10.7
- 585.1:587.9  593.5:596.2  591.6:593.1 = -0.045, 11.1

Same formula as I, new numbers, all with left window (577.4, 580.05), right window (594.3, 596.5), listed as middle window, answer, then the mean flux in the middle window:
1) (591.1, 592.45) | -0.05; 10.8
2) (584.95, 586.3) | -0.11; 11.8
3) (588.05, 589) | -0.11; 11.9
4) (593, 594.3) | -0.21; 11.9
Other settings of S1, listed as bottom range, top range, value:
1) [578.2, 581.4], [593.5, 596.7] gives 1.02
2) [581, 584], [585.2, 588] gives 1.16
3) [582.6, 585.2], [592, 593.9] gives 1.11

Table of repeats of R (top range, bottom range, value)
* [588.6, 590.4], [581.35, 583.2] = 1.04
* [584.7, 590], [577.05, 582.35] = 1.08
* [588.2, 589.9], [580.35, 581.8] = 1.10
